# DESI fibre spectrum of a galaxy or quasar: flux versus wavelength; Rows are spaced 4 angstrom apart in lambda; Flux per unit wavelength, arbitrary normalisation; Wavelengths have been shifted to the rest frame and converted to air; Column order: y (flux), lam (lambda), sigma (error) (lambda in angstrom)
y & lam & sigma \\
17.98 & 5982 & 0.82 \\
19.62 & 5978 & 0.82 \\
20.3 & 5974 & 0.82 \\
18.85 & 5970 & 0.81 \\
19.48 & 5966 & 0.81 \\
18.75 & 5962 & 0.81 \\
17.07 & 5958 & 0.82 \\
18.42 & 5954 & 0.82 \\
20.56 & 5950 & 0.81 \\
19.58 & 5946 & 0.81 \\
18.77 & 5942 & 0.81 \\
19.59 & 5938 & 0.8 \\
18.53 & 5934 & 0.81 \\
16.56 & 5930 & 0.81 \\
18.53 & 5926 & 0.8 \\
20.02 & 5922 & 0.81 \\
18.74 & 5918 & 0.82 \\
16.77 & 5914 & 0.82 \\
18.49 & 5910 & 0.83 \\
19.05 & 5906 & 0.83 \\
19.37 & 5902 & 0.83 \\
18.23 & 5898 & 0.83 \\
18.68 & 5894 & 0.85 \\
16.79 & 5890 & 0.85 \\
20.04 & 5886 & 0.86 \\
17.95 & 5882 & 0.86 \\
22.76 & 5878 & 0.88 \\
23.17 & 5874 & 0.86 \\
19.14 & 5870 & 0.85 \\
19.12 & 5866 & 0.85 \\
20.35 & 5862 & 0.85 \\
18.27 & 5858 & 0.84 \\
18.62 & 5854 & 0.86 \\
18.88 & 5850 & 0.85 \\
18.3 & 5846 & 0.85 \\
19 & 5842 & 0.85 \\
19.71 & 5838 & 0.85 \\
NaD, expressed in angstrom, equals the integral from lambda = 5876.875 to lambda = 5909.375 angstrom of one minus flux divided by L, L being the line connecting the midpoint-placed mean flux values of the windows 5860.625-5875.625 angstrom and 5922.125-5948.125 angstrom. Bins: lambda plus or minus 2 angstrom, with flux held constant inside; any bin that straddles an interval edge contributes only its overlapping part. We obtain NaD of 1.27 angstrom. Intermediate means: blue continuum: 20.4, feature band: 19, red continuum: 18.7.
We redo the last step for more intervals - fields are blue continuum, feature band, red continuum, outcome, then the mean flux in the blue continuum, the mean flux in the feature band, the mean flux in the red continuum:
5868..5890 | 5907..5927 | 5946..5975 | 1.2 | 20.3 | 18.5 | 19.1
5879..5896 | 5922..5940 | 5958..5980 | 0.4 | 18.6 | 18.5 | 19.2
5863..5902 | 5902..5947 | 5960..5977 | 2.0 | 19.6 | 18.6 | 19.4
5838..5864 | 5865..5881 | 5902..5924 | -1.8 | 19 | 21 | 18.7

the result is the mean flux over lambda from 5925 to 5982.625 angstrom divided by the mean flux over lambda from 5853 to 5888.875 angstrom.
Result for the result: 0.95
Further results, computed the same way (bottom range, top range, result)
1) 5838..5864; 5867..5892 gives 1.05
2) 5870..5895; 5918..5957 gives 0.95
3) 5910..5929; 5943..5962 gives 1.03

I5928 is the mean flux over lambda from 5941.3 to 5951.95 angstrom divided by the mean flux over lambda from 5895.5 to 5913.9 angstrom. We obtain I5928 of 1.1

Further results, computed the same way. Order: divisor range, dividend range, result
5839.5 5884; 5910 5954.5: 0.96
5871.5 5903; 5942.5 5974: 0.97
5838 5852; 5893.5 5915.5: 0.98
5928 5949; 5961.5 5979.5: 1.04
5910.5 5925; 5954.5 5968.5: 1.00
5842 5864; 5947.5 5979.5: 1.01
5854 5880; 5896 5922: 0.91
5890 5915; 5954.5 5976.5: 1.03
